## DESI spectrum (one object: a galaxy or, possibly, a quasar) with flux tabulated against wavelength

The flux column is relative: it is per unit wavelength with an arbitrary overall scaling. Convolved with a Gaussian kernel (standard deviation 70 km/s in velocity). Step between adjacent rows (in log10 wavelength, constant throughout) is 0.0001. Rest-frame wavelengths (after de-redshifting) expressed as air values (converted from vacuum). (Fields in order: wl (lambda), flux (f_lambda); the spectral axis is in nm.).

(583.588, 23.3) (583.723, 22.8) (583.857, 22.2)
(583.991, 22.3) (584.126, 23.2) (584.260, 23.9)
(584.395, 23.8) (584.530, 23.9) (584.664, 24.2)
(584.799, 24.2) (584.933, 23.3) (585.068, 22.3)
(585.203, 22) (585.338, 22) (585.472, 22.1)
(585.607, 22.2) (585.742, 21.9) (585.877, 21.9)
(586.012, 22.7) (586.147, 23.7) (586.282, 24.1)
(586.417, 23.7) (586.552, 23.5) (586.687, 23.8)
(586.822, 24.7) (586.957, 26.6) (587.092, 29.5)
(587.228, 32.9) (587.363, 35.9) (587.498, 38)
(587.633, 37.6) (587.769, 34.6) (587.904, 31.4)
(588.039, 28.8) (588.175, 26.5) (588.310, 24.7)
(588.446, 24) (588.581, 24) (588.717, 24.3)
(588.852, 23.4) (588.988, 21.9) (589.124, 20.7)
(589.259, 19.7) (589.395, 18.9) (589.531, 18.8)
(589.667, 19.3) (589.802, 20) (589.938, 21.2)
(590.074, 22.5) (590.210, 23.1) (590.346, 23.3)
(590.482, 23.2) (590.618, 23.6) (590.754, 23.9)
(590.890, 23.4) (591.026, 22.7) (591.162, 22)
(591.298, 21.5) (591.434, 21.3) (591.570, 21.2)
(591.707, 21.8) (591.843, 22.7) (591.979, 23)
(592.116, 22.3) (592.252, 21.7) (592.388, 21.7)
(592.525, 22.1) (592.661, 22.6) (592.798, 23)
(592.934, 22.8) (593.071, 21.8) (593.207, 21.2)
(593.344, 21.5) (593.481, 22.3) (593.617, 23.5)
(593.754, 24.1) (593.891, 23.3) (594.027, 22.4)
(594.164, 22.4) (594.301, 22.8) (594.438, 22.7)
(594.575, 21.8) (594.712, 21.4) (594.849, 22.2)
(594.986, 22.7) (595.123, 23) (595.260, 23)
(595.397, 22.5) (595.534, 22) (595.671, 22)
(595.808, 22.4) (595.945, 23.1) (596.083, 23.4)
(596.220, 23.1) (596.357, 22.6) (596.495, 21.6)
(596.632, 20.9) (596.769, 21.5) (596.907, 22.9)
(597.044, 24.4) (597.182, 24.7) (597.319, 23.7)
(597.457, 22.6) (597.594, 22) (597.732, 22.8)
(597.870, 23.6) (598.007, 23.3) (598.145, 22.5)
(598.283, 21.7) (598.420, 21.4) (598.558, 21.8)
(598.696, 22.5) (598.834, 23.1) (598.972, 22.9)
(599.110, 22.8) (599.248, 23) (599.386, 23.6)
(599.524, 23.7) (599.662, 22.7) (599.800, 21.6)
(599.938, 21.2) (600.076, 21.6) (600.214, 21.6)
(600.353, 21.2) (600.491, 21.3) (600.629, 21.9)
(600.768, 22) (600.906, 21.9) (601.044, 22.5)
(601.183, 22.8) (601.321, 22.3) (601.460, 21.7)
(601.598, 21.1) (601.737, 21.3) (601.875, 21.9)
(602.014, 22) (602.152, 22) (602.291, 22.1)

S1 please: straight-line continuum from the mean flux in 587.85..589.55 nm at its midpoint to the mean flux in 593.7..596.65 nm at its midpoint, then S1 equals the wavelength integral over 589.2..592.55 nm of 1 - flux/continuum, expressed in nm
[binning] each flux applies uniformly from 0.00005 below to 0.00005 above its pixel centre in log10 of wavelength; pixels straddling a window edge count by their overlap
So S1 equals 0.215 nm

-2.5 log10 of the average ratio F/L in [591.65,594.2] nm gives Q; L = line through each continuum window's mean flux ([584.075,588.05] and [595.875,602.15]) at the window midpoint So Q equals 0.08 mag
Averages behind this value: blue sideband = 26.1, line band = 22.4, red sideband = 22.4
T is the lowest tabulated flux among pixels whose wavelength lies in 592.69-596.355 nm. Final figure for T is 21.2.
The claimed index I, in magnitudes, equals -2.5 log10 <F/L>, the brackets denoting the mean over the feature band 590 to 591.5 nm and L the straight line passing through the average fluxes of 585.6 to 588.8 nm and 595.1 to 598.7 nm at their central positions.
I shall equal 0.12 mag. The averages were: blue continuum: 27.2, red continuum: 22.6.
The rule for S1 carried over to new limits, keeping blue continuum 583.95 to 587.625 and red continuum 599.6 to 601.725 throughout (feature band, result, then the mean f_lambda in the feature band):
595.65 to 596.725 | 0.020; 22.4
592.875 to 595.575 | 0.089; 22.5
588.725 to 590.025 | 0.197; 20.6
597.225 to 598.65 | -0.010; 22.6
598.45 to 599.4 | -0.022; 22.7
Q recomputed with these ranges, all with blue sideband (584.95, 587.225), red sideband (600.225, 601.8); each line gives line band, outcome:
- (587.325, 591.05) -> -0.07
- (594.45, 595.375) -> 0.01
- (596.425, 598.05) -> -0.03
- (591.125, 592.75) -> 0.05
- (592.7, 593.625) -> 0.03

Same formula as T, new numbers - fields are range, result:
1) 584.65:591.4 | 18.8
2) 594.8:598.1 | 20.9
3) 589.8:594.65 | 20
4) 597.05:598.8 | 21.4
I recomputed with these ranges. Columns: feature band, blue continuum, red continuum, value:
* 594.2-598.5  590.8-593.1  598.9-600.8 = -0.02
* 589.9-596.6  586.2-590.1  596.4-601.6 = 0.08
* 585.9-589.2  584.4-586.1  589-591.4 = -0.21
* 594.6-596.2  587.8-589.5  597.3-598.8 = 0.02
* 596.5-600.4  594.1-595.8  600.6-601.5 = -0.01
